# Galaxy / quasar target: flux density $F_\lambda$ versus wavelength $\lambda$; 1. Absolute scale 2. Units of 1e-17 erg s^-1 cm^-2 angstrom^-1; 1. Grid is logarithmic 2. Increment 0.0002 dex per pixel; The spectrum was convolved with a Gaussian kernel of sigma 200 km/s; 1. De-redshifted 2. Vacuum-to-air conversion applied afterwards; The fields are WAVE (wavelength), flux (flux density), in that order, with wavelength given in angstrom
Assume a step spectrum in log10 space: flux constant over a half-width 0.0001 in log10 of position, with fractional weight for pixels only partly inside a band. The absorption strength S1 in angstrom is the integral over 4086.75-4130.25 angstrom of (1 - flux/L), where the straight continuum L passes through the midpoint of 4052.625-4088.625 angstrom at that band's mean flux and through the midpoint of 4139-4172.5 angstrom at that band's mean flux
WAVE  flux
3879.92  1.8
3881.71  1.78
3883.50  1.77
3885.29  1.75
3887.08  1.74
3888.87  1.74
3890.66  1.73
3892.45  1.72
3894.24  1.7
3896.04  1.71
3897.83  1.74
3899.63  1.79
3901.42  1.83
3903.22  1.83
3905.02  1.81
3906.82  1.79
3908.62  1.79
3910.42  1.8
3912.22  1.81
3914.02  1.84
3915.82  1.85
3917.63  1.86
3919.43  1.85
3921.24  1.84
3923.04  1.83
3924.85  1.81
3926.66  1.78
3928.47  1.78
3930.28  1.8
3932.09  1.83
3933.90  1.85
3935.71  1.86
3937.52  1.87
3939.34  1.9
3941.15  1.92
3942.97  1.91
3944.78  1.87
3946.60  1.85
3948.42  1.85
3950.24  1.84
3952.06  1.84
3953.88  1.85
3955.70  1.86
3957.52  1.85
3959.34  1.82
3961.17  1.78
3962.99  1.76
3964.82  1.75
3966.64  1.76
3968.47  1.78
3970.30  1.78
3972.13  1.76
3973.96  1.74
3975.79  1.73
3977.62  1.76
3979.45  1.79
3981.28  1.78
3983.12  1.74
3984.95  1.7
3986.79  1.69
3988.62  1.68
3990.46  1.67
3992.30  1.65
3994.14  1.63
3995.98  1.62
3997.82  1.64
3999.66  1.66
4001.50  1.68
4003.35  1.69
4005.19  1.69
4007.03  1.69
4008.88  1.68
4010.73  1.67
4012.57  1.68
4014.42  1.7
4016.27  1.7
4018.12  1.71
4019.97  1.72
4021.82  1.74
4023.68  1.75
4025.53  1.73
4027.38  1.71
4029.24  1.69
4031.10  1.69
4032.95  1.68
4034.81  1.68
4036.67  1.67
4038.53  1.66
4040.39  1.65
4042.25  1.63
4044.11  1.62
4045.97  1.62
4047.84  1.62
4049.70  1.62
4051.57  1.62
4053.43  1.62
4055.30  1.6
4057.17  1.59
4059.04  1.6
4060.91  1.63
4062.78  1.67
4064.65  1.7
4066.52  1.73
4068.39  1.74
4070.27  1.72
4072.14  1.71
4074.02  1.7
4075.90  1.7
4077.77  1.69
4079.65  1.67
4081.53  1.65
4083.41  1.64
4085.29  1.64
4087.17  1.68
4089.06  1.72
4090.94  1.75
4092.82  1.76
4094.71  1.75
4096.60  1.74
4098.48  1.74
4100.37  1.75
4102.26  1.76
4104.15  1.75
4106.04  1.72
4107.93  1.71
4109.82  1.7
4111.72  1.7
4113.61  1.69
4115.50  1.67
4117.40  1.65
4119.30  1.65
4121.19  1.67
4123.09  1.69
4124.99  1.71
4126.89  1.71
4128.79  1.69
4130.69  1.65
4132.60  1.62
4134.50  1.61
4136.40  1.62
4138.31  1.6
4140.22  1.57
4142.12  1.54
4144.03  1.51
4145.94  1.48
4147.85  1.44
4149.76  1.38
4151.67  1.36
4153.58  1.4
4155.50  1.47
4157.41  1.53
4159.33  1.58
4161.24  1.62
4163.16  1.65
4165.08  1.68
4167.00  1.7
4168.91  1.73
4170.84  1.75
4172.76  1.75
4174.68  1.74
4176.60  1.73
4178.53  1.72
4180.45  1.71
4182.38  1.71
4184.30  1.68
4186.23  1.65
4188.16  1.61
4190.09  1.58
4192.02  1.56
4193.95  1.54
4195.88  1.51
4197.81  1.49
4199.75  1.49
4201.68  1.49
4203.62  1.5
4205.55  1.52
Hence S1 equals -2.5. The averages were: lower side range 1.67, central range 1.71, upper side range 1.56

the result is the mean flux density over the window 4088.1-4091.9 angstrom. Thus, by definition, 1.74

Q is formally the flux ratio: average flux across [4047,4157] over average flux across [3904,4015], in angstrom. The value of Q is 0.93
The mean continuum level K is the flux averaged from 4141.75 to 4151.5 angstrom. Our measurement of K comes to 1.46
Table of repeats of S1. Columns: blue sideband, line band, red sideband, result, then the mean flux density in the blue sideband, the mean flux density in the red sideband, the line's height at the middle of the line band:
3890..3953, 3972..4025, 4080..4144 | 1.87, 1.82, 1.68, 1.76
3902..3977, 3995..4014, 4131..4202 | 0.91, 1.82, 1.59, 1.76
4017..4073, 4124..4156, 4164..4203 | 1.90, 1.67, 1.64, 1.65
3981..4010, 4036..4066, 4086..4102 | 1.35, 1.68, 1.74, 1.71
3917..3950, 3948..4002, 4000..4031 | 0.80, 1.85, 1.7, 1.77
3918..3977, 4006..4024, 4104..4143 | 0.59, 1.82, 1.66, 1.76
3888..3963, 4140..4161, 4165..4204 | 2.27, 1.82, 1.63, 1.66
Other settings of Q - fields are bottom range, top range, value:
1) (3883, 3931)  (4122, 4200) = 0.90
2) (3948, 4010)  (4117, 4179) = 0.93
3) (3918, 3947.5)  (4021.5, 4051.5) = 0.90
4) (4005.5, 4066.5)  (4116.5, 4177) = 0.96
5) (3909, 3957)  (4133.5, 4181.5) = 0.87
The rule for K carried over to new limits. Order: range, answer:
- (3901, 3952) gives 1.84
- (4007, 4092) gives 1.68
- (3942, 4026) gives 1.74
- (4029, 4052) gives 1.65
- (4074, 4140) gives 1.69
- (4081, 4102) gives 1.71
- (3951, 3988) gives 1.78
